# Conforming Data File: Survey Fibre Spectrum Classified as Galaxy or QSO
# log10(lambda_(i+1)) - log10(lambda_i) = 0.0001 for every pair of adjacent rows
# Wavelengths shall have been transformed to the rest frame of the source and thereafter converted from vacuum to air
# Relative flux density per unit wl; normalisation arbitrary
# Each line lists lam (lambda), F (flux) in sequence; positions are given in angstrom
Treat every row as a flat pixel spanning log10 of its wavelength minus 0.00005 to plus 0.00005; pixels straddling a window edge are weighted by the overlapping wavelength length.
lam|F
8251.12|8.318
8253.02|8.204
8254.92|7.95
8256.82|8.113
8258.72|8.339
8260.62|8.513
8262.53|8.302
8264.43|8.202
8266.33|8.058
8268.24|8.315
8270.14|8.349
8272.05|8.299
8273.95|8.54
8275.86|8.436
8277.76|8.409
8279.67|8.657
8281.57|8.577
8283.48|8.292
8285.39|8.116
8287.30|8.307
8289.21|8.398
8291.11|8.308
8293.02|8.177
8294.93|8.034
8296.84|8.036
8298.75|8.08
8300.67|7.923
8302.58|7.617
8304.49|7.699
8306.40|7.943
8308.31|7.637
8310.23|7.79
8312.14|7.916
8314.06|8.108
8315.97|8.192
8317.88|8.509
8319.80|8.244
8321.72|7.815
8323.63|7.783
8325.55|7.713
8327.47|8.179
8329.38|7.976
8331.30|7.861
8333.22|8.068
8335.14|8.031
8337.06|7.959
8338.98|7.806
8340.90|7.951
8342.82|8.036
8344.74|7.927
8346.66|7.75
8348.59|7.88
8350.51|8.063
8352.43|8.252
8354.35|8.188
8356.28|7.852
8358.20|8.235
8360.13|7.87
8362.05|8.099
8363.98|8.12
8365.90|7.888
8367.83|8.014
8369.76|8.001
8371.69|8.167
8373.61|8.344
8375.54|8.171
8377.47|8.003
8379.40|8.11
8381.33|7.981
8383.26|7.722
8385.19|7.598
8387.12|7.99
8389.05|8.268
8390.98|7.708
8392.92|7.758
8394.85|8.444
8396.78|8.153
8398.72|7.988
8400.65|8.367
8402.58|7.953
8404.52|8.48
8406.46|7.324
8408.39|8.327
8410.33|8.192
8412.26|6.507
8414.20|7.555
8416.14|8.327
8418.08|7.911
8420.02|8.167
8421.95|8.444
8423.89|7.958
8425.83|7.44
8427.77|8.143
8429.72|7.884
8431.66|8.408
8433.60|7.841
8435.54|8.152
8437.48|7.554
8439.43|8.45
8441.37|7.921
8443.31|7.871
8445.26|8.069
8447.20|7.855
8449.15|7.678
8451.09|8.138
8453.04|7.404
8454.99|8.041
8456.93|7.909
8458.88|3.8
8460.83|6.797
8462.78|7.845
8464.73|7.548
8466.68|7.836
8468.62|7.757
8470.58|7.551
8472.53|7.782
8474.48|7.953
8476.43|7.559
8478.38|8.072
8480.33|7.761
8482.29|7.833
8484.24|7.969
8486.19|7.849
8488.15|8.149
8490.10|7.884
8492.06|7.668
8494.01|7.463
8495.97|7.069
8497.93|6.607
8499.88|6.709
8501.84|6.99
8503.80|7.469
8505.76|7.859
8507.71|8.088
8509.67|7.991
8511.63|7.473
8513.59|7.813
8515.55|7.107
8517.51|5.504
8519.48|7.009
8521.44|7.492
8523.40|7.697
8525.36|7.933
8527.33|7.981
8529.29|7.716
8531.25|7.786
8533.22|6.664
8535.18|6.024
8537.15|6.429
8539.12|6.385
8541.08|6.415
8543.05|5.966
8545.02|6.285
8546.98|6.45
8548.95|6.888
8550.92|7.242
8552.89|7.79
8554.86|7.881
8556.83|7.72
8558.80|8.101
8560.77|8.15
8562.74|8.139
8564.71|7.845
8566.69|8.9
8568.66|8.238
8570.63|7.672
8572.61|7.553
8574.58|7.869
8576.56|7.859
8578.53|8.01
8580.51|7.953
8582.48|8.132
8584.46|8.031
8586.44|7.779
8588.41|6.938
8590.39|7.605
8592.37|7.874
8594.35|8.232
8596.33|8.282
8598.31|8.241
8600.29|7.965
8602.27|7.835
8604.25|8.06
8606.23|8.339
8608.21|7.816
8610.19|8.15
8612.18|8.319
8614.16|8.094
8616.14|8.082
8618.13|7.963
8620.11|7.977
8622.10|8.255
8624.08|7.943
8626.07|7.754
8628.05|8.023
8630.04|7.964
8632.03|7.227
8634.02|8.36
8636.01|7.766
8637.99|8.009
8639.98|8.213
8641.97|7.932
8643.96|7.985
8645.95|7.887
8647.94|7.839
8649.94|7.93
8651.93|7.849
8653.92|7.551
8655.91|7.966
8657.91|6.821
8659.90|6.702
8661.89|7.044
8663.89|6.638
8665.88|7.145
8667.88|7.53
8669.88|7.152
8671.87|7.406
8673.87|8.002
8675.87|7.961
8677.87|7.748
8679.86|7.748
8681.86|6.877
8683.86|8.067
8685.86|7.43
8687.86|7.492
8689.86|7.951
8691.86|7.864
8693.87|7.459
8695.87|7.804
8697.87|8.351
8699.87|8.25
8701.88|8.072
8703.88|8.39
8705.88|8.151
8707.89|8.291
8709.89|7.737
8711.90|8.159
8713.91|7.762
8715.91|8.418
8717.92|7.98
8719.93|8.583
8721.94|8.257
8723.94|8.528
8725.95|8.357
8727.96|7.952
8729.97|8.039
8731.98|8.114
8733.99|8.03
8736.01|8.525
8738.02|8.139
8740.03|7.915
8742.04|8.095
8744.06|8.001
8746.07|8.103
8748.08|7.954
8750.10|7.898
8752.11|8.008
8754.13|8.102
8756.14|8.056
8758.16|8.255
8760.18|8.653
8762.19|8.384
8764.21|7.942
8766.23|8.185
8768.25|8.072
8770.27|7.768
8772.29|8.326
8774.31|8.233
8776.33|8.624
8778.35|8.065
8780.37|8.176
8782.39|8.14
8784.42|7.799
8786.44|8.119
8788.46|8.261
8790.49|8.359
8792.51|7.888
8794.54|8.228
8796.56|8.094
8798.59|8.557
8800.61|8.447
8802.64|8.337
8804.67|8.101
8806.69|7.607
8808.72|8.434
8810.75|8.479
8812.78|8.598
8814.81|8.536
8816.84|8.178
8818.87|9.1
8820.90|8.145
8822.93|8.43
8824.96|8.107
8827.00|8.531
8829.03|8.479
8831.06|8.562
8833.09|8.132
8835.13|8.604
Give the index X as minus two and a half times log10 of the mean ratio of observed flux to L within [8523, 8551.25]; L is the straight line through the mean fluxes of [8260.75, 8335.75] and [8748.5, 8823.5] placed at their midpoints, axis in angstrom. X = 0.18 mag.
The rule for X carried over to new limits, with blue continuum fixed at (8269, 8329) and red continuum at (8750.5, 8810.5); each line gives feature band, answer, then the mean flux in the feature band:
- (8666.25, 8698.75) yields 0.07 mag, 7.66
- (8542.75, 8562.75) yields 0.12 mag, 7.34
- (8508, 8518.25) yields 0.12 mag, 7.28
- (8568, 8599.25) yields 0.04 mag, 7.89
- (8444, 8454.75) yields 0.04 mag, 7.84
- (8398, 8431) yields 0.03 mag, 7.94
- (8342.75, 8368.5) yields 0.02 mag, 8.01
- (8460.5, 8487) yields 0.06 mag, 7.75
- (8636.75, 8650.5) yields 0.03 mag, 7.97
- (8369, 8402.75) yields 0.01 mag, 8.04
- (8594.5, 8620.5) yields 0.01 mag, 8.1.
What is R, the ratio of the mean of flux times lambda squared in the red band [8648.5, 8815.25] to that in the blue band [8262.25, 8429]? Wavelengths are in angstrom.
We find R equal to 1.1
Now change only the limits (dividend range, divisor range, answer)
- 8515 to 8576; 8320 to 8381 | 0.96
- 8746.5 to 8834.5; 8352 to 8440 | 1.13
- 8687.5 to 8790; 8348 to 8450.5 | 1.10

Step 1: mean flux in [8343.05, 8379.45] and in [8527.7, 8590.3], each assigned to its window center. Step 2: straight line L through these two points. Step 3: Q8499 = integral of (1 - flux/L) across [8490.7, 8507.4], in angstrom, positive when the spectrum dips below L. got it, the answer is 0.78 angstrom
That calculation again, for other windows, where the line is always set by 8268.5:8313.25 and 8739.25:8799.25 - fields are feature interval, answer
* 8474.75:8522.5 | 3.9 angstrom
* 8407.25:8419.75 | 0.5 angstrom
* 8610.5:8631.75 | 0.3 angstrom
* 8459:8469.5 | 1.2 angstrom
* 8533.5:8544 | 2.4 angstrom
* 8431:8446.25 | 0.2 angstrom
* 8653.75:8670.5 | 2.0 angstrom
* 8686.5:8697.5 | 0.5 angstrom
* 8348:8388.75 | 0.6 angstrom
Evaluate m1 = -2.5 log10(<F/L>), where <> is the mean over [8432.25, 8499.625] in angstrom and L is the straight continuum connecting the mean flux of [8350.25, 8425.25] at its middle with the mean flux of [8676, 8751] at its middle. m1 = 0.05 mag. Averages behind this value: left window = 8.01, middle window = 7.63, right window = 8.01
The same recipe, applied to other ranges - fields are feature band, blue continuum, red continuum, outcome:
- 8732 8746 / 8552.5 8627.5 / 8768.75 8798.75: 0.00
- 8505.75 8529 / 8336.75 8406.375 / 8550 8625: 0.07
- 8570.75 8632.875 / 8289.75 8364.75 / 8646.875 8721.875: -0.02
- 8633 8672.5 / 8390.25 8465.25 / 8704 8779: 0.06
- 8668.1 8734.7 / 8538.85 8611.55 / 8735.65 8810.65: 0.01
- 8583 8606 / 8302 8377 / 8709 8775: 0.02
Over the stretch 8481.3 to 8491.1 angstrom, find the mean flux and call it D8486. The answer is 7.93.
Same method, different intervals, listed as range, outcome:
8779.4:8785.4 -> 8.03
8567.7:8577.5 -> 7.83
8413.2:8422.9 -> 8.08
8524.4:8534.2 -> 7.61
